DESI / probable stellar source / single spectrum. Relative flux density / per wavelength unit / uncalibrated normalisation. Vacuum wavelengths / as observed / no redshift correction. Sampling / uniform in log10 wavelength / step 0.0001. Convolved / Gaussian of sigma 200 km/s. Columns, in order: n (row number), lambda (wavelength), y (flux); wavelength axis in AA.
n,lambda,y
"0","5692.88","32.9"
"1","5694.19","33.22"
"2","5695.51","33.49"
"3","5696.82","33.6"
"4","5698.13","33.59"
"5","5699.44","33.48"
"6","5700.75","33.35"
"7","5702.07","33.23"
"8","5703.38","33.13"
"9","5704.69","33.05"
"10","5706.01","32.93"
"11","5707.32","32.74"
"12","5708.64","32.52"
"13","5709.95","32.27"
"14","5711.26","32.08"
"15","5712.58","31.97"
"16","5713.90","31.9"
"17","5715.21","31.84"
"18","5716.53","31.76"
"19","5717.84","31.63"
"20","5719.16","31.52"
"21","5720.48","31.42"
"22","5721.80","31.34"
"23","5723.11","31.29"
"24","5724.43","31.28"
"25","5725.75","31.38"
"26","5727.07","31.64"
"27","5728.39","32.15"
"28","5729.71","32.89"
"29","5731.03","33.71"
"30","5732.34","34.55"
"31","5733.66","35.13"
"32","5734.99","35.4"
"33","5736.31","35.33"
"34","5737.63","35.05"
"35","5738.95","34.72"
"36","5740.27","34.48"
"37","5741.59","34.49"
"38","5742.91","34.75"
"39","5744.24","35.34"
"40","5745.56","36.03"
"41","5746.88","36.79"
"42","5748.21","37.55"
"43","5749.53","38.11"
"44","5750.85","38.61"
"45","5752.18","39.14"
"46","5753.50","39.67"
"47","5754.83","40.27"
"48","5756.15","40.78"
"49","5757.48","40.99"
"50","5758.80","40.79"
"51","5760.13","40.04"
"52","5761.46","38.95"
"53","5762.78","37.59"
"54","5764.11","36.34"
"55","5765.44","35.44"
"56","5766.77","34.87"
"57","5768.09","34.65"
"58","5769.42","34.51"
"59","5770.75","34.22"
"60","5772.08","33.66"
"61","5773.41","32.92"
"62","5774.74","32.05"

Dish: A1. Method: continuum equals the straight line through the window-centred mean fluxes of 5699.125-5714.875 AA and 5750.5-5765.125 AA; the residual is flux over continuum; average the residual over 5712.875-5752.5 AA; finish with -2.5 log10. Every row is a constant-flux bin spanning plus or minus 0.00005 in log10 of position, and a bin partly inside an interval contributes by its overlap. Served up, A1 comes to 0.06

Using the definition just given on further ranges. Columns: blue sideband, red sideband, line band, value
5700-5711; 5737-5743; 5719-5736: 0.046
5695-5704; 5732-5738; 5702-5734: 0.063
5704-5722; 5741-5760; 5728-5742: 0.038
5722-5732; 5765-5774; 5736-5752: -0.096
